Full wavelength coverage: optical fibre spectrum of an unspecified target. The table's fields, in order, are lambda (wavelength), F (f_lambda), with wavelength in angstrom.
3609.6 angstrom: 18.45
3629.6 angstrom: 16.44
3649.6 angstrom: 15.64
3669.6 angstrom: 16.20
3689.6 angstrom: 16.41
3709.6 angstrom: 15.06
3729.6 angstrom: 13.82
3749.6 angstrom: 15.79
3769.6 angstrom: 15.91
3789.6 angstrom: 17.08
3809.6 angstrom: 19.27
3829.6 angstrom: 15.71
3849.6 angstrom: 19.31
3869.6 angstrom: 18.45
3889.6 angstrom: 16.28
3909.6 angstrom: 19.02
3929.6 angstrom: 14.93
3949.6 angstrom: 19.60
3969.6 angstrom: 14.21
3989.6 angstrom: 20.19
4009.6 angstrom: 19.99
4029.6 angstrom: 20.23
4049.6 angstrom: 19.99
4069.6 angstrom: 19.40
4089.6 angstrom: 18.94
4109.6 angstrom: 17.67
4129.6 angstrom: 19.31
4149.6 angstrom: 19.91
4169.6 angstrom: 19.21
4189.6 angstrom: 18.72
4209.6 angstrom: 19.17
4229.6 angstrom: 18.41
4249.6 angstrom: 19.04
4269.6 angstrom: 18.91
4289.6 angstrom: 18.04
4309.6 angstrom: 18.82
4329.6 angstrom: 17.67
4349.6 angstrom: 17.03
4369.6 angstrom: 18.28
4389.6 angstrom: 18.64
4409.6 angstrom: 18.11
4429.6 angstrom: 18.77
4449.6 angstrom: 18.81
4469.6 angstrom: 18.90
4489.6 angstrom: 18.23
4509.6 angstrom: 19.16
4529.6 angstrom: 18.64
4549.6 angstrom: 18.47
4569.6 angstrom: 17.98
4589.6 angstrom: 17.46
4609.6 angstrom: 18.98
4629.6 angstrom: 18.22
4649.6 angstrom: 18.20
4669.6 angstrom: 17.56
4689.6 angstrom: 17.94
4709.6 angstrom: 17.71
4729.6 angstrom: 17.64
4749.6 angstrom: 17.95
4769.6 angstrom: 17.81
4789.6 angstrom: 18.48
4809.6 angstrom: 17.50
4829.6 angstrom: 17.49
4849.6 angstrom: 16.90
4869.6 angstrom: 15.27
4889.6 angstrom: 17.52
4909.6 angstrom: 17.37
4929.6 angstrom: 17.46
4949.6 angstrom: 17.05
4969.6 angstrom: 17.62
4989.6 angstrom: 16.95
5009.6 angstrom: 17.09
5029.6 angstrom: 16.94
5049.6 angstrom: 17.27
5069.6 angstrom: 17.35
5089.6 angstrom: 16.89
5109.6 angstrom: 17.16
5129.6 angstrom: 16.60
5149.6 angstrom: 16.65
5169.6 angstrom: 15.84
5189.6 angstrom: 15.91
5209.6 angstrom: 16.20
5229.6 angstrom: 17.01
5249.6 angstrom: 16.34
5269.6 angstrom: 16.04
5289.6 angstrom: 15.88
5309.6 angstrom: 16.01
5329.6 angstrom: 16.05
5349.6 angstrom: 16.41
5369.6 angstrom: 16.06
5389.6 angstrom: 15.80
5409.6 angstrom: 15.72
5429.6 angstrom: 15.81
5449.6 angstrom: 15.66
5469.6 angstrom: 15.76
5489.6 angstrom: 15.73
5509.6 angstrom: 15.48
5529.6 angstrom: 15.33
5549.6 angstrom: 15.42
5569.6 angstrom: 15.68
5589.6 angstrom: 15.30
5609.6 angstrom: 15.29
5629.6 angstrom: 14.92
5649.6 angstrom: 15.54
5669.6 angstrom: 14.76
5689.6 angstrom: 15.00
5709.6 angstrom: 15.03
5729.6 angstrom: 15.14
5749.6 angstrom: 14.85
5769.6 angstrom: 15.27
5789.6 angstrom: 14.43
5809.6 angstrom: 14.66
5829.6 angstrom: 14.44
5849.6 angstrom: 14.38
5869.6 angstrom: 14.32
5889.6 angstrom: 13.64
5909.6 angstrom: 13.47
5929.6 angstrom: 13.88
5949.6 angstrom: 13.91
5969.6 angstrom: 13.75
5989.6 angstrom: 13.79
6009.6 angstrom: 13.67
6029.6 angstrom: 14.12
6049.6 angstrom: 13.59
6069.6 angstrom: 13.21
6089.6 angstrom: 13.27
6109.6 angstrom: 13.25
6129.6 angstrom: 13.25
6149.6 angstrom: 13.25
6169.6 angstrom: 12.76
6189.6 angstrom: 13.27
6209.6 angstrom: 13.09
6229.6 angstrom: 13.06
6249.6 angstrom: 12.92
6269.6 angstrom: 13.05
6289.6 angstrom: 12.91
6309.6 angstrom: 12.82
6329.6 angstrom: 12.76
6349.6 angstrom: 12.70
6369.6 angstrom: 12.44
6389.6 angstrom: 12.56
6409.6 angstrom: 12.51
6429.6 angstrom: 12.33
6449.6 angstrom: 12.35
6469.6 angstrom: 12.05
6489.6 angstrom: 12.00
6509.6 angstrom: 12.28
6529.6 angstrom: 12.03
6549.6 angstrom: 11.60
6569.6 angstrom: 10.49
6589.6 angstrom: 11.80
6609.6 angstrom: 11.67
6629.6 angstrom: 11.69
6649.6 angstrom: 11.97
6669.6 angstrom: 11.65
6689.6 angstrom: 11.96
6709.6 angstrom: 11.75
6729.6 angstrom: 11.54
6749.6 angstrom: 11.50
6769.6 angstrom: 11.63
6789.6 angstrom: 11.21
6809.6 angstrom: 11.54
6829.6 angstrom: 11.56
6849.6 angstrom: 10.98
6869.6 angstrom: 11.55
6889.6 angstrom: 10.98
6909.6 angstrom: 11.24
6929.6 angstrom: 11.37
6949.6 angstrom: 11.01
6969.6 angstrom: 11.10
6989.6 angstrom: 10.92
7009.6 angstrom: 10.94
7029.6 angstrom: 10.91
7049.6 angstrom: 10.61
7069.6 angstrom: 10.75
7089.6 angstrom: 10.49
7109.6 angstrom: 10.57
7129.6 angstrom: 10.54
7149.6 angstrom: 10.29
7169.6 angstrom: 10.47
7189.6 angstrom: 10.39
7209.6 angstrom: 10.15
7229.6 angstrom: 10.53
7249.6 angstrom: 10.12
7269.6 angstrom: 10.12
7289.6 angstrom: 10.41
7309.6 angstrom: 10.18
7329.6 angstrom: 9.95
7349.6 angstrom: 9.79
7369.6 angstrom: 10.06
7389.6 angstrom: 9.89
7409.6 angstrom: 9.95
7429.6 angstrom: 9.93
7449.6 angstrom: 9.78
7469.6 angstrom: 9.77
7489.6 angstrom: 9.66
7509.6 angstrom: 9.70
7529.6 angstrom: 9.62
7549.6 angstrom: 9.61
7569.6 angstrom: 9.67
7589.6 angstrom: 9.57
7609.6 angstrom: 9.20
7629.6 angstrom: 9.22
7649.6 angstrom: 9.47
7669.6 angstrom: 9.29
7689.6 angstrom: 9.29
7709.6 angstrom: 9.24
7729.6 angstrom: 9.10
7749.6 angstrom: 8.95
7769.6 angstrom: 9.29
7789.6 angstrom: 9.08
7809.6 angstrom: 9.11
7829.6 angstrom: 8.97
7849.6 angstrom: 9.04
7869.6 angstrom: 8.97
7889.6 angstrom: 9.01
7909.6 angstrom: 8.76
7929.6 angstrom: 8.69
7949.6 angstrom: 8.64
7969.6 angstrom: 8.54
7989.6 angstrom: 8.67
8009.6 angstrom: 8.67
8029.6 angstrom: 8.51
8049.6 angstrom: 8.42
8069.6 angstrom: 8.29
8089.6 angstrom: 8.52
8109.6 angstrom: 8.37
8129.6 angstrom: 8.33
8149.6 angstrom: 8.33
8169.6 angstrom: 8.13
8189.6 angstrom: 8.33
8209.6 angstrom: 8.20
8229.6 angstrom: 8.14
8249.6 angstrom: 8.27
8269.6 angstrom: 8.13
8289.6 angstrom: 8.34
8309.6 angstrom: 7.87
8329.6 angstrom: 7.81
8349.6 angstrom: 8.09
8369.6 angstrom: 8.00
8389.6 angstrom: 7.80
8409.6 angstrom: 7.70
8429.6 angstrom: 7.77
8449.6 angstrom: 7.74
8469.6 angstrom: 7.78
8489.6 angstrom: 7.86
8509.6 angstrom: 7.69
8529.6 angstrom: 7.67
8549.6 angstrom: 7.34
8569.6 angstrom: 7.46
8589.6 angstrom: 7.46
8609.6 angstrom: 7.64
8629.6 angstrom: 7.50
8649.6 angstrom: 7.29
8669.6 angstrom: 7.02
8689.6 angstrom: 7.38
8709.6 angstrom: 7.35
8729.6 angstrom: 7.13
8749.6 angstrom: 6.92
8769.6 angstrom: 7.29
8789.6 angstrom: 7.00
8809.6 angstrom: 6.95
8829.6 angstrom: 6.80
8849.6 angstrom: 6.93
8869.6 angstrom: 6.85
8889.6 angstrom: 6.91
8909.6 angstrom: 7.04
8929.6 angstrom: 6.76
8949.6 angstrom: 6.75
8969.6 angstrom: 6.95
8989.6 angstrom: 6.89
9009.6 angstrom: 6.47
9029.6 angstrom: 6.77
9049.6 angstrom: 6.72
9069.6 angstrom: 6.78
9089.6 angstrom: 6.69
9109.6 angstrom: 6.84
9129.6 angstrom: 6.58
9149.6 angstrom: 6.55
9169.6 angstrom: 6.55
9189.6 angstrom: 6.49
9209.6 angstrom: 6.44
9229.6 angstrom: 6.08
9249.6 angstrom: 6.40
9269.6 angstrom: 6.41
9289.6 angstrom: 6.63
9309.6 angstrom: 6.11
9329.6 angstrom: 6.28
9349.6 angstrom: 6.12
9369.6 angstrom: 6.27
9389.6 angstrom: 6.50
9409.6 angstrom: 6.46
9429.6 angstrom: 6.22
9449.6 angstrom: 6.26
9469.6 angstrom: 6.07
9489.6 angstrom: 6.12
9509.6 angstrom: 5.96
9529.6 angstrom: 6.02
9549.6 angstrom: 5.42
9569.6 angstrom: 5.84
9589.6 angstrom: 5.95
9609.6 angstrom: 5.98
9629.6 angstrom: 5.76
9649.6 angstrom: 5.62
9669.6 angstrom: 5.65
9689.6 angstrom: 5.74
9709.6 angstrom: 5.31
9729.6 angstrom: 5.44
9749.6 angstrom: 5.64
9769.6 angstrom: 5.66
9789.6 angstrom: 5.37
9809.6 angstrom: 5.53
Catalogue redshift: 0.000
